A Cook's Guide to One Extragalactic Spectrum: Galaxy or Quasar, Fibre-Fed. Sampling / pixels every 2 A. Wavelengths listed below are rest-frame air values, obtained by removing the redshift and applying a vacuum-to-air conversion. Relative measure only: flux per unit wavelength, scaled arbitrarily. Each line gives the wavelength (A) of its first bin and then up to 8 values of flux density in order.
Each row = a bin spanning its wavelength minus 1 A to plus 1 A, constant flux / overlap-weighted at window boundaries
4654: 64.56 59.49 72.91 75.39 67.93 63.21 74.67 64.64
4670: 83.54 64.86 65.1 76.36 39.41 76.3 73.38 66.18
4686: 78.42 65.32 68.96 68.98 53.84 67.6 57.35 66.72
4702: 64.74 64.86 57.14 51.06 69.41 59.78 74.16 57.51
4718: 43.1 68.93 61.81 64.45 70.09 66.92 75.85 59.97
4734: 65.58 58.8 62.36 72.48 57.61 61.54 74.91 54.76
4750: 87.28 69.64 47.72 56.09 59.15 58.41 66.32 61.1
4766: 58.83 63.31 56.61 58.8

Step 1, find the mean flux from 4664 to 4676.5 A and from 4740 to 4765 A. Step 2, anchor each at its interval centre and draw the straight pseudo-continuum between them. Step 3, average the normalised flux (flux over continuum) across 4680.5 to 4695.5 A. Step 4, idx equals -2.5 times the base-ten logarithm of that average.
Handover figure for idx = 0.015 mag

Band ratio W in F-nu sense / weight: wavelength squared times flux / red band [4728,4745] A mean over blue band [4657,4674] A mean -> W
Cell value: 0.94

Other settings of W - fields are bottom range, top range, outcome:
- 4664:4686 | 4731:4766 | 0.95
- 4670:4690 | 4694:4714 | 0.92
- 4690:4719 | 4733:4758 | 1.06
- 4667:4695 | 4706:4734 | 0.95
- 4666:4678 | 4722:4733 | 1.00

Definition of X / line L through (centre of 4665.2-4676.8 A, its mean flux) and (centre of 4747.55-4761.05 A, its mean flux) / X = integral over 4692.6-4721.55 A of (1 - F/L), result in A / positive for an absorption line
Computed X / 2.6 A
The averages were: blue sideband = 71.4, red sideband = 62.2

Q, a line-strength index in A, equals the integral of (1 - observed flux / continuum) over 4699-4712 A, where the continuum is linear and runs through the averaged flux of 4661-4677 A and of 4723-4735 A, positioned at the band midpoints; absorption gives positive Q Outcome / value 1.2 A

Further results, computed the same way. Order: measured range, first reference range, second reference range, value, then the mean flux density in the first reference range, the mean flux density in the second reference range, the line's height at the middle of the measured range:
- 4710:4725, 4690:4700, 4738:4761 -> 0.3 A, 63.1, 63.5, 63.3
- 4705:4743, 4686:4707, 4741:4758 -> 0.5 A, 64.3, 63.4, 63.8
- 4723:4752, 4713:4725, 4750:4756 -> -2.0 A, 61.7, 63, 62.4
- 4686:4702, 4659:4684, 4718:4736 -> 0.5 A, 68.6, 64.9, 67.1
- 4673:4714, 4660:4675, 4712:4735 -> 1.4 A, 69.6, 64.2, 67.1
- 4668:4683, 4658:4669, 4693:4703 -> -0.3 A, 69.5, 62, 66.9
